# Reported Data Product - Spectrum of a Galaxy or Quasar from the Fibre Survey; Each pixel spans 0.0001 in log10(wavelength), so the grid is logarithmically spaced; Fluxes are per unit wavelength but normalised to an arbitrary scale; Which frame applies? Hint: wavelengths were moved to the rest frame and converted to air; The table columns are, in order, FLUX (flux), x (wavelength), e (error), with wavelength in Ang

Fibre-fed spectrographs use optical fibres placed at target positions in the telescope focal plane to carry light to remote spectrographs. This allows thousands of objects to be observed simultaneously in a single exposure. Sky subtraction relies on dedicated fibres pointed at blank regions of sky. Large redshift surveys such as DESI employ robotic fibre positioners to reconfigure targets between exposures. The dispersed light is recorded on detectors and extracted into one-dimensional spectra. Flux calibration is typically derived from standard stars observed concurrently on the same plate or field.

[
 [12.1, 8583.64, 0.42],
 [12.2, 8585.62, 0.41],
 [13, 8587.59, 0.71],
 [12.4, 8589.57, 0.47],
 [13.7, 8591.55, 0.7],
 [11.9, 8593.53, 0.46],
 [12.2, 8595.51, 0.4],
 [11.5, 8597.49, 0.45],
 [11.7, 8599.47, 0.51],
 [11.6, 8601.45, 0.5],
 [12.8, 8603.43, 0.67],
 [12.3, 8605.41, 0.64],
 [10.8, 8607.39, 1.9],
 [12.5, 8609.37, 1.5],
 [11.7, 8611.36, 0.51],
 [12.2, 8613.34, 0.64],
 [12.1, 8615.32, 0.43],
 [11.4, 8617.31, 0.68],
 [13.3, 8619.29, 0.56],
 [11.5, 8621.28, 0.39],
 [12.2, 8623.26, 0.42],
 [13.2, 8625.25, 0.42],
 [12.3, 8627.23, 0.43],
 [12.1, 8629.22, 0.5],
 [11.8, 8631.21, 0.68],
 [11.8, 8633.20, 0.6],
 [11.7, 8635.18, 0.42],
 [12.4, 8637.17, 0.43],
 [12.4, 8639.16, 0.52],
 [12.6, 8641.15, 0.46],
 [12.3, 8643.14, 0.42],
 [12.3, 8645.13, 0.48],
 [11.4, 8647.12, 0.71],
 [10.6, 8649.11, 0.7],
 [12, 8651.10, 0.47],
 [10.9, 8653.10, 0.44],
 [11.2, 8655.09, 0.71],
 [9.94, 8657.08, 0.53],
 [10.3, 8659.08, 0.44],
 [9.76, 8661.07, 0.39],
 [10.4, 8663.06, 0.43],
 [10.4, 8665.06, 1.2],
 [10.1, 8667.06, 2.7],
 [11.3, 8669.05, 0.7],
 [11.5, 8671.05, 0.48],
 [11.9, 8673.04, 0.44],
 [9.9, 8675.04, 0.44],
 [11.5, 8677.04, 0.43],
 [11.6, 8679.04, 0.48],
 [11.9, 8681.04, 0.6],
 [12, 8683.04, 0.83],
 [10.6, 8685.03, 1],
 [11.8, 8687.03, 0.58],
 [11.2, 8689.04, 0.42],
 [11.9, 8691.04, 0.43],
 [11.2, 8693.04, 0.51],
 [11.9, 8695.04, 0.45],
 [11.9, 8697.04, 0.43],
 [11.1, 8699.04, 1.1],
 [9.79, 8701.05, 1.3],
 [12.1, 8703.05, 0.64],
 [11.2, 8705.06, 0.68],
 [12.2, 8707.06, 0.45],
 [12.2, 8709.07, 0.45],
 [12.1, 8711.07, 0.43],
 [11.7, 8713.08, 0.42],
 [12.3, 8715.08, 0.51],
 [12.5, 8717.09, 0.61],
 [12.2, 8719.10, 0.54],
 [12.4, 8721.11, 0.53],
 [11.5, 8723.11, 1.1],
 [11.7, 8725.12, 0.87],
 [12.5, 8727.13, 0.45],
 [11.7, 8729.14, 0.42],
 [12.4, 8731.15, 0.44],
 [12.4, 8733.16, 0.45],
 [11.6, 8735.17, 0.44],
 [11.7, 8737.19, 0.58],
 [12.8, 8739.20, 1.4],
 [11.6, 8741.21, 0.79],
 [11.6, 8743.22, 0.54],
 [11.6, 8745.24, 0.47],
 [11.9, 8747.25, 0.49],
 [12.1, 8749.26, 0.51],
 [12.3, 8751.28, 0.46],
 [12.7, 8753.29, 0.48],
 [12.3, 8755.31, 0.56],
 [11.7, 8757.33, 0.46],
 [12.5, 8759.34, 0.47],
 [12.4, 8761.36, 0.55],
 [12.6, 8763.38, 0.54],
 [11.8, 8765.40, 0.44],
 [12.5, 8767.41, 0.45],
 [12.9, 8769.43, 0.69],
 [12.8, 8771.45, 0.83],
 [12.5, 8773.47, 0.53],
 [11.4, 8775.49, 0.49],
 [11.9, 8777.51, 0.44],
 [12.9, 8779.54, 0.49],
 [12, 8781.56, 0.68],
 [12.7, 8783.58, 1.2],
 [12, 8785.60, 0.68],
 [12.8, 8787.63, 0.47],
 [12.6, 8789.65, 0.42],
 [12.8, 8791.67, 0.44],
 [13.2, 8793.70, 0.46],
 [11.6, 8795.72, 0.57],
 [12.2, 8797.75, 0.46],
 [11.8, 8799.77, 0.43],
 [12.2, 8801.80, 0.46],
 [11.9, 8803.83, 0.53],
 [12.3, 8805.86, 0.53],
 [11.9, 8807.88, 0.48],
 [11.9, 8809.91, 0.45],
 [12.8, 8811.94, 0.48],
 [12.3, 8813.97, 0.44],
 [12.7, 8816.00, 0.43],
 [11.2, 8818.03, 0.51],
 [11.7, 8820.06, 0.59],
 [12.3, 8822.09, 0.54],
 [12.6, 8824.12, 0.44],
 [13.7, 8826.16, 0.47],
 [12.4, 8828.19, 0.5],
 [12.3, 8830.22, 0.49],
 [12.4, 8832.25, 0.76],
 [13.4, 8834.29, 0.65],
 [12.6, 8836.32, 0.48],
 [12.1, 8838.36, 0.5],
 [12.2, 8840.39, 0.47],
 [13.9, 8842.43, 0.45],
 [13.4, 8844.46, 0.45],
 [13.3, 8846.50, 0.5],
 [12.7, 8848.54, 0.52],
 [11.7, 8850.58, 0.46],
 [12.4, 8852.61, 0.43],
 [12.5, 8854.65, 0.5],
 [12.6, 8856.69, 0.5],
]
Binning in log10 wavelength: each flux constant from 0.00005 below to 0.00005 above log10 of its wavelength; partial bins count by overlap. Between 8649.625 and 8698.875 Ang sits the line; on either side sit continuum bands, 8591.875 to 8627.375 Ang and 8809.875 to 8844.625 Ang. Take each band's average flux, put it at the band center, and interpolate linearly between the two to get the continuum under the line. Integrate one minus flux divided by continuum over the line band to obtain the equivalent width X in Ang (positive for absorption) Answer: 4.5 Ang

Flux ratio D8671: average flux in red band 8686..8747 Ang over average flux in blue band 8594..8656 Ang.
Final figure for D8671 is 0.99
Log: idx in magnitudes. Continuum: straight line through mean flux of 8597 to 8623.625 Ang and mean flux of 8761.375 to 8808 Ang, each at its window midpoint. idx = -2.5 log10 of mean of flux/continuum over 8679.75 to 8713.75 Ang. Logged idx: 0.05 mag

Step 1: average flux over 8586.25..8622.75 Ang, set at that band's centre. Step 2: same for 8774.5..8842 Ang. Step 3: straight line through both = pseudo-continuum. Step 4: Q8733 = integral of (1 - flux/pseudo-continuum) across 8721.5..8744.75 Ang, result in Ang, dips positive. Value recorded 0.6 Ang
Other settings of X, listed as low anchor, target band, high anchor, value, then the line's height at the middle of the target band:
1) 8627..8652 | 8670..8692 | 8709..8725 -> 1.09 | 12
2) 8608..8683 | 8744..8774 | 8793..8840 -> -0.57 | 12.1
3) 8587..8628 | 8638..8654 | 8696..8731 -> 0.32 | 12.1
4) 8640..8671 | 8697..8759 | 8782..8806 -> -1.12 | 11.7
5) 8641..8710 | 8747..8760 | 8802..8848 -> -0.34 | 11.9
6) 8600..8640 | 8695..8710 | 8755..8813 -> 0.84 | 12.2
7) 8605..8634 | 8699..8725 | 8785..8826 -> 0.77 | 12.2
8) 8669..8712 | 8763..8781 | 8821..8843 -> -0.25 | 12.2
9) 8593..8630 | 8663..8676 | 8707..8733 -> 1.37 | 12.1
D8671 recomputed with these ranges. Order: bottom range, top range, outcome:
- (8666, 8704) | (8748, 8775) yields 1.09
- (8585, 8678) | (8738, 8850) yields 1.06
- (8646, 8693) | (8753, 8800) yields 1.12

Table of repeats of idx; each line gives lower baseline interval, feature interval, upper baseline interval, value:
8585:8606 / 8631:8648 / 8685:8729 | 0.00 mag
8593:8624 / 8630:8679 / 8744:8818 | 0.07 mag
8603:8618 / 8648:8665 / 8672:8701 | 0.10 mag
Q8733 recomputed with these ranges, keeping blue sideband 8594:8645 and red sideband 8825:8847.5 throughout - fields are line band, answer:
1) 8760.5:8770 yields 0.2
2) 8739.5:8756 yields 0.7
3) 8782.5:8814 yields 1.1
